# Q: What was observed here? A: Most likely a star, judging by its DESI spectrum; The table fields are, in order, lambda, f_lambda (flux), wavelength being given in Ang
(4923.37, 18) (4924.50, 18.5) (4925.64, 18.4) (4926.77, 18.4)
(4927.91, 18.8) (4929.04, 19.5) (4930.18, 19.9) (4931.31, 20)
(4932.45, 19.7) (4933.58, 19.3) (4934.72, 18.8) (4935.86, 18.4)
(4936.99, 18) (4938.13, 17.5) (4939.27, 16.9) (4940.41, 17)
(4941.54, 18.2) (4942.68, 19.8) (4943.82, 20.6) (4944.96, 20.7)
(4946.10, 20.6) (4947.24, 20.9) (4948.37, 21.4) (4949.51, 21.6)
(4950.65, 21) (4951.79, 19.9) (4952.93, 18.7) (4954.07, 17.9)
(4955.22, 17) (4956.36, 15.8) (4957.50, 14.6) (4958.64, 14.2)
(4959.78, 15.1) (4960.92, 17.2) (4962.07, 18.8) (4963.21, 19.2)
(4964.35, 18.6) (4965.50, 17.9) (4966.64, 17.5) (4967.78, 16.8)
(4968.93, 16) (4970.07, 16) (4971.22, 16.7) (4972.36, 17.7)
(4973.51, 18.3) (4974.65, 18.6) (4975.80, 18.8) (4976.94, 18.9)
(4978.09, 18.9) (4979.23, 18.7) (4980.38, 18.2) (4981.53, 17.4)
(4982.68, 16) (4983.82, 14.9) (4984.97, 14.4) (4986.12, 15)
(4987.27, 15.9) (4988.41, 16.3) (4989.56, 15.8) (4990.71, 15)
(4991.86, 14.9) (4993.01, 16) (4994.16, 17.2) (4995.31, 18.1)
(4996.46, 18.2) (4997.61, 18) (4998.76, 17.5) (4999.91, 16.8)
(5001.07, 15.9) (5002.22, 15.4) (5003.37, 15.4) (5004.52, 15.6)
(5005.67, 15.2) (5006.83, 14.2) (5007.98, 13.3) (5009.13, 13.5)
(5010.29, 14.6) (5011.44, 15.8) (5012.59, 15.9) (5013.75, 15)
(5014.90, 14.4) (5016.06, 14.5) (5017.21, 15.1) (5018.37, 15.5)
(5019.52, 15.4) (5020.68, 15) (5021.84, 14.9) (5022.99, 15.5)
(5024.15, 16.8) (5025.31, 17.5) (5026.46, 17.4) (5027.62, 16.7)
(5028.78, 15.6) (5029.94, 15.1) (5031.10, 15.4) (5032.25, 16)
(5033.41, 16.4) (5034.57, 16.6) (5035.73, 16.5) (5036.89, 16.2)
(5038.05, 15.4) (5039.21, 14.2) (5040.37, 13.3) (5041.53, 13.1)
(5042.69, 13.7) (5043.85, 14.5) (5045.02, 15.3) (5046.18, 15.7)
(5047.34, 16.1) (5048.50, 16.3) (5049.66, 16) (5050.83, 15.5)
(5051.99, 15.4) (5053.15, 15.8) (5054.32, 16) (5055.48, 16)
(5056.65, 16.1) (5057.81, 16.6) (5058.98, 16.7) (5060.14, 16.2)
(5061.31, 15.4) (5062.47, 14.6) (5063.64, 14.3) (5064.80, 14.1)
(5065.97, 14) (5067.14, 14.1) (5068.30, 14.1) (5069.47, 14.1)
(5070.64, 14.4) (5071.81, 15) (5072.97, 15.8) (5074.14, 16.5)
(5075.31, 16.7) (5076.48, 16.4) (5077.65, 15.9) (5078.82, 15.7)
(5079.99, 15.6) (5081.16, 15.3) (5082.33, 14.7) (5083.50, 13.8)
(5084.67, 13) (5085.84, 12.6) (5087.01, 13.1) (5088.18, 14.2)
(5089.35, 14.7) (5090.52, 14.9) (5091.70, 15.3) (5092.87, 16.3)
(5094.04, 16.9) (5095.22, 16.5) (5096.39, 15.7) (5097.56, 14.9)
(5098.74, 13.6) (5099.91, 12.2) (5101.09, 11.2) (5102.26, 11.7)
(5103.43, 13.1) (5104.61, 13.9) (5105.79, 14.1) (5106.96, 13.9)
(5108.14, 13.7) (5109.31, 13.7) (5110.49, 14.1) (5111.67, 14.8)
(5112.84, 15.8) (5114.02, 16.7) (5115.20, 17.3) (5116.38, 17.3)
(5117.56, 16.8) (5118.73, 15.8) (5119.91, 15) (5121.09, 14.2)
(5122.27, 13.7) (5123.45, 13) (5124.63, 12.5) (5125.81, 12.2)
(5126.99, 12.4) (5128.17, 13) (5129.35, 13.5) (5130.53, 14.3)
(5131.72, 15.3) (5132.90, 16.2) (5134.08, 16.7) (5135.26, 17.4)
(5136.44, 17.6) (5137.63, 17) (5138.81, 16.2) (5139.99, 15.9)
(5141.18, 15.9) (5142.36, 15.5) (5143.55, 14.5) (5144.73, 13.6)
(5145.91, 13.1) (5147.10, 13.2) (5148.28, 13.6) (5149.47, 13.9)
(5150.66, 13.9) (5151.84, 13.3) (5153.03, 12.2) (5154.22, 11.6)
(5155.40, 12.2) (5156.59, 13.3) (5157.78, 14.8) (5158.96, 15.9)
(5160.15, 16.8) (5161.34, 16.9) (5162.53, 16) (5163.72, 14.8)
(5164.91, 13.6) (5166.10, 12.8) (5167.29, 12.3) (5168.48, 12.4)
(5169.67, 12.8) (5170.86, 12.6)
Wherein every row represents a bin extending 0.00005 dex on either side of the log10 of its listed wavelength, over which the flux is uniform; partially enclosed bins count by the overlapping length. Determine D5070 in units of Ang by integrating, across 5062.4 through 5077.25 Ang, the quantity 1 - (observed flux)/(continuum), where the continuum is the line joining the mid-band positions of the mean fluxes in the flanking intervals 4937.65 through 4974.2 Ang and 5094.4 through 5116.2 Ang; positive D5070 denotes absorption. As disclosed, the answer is 0.3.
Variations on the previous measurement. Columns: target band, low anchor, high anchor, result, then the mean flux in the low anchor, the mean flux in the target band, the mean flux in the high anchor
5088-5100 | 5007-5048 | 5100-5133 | -0.6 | 15.3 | 15.2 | 14.2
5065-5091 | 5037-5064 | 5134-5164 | 0.8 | 15.3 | 14.7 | 14.8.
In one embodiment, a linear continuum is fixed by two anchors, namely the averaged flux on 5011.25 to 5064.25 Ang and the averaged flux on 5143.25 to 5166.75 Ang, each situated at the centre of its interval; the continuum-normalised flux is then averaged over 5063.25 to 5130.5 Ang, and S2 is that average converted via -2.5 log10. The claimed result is 0.018 mag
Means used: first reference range 15.6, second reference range 14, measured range 14.5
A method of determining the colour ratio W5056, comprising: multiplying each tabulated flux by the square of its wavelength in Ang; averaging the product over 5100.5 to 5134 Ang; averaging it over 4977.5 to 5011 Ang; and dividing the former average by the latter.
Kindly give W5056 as 0.93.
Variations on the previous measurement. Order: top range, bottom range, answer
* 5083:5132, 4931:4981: 0.83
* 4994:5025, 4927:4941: 0.87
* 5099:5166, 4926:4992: 0.86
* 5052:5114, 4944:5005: 0.89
